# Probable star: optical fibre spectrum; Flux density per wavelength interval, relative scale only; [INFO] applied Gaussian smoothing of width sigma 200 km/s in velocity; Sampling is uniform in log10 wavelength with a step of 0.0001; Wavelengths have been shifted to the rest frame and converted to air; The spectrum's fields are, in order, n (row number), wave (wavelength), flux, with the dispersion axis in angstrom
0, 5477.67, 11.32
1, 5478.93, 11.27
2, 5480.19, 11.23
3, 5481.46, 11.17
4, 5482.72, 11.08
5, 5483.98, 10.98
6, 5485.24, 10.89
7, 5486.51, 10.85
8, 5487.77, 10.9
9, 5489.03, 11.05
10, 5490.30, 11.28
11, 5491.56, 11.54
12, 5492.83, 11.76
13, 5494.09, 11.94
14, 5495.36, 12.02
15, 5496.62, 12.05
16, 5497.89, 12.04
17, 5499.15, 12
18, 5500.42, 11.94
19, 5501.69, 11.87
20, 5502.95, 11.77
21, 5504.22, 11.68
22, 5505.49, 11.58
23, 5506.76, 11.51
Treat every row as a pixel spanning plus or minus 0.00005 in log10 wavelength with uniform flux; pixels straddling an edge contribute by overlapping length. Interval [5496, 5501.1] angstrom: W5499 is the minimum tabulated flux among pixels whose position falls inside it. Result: 11.94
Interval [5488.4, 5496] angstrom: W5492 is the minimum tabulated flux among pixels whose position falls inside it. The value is 11.05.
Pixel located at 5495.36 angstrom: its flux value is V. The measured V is 12.02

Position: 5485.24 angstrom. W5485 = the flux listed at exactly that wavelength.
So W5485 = 10.89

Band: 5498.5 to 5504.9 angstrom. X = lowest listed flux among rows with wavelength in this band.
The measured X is 11.68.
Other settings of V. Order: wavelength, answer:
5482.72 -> 11.08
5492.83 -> 11.76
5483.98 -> 10.98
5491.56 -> 11.54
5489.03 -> 11.05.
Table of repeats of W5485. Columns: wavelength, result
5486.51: 10.85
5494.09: 11.94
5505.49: 11.58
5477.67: 11.32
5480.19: 11.23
